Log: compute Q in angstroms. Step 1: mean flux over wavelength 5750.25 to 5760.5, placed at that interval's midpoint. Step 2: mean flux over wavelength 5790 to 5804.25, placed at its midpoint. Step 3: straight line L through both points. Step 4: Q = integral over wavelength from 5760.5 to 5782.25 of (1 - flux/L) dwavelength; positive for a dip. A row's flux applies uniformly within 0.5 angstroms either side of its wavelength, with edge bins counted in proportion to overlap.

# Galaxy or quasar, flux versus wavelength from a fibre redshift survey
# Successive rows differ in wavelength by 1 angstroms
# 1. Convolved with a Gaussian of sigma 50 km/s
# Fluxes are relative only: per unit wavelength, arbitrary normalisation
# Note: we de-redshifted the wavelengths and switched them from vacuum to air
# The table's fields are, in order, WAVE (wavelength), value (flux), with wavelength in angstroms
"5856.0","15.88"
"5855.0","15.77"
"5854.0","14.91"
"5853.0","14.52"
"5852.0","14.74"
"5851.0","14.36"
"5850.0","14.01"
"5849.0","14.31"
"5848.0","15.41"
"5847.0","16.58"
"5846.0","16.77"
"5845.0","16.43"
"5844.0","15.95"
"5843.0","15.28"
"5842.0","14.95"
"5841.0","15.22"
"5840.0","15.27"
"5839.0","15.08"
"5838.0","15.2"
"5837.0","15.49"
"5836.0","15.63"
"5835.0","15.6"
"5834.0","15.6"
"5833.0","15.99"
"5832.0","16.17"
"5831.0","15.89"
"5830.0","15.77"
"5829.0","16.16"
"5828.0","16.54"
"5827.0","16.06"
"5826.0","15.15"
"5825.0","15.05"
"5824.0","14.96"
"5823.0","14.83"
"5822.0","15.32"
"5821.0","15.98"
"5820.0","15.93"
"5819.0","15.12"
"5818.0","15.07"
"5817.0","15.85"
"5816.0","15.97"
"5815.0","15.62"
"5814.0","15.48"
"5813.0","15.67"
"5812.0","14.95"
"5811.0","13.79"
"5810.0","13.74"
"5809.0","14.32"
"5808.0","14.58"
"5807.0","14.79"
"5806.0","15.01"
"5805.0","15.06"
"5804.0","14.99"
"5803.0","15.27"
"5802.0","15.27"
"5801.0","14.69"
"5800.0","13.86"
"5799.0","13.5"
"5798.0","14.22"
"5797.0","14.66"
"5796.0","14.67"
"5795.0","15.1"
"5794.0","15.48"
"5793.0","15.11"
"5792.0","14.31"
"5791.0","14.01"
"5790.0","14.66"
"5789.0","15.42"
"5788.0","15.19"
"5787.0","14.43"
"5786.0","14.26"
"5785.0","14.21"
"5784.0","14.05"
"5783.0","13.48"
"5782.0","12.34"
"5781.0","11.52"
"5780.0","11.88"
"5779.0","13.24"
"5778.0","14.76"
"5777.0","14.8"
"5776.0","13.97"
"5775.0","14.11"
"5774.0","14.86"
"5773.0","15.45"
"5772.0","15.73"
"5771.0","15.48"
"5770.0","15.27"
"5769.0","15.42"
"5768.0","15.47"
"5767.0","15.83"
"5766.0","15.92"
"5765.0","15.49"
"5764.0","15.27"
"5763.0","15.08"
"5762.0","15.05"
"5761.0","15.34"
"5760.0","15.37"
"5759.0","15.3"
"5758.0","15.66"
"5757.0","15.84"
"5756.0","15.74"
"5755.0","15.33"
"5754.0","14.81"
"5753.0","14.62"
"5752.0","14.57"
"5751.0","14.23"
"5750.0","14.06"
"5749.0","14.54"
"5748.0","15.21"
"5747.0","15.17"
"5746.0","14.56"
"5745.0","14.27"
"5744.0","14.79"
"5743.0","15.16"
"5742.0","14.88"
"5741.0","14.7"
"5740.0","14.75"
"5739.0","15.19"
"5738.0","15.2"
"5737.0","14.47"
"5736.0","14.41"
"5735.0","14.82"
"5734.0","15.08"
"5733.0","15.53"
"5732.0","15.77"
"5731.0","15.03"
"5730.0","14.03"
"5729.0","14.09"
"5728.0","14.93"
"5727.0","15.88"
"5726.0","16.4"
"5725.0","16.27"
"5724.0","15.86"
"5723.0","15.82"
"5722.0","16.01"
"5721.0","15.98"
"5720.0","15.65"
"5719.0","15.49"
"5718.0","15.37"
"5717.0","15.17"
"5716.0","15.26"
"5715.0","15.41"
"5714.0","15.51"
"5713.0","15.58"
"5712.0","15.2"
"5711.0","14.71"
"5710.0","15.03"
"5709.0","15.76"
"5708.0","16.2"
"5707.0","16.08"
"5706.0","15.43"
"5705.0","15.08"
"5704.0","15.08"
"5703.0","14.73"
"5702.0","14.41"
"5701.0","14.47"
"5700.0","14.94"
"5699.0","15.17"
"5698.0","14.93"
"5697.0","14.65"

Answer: 0.4 angstroms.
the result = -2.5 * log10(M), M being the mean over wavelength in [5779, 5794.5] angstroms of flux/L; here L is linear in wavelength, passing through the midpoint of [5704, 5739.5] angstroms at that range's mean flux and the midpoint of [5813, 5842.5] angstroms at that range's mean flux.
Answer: 0.11 mag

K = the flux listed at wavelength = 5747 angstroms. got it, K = 15.17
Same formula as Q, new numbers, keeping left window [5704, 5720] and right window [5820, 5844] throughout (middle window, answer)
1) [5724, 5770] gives 1.0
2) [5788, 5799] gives 0.6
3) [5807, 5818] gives 0.4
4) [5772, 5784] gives 1.3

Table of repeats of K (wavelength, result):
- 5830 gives 15.77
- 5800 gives 13.86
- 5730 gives 14.03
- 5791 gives 14.01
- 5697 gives 14.65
